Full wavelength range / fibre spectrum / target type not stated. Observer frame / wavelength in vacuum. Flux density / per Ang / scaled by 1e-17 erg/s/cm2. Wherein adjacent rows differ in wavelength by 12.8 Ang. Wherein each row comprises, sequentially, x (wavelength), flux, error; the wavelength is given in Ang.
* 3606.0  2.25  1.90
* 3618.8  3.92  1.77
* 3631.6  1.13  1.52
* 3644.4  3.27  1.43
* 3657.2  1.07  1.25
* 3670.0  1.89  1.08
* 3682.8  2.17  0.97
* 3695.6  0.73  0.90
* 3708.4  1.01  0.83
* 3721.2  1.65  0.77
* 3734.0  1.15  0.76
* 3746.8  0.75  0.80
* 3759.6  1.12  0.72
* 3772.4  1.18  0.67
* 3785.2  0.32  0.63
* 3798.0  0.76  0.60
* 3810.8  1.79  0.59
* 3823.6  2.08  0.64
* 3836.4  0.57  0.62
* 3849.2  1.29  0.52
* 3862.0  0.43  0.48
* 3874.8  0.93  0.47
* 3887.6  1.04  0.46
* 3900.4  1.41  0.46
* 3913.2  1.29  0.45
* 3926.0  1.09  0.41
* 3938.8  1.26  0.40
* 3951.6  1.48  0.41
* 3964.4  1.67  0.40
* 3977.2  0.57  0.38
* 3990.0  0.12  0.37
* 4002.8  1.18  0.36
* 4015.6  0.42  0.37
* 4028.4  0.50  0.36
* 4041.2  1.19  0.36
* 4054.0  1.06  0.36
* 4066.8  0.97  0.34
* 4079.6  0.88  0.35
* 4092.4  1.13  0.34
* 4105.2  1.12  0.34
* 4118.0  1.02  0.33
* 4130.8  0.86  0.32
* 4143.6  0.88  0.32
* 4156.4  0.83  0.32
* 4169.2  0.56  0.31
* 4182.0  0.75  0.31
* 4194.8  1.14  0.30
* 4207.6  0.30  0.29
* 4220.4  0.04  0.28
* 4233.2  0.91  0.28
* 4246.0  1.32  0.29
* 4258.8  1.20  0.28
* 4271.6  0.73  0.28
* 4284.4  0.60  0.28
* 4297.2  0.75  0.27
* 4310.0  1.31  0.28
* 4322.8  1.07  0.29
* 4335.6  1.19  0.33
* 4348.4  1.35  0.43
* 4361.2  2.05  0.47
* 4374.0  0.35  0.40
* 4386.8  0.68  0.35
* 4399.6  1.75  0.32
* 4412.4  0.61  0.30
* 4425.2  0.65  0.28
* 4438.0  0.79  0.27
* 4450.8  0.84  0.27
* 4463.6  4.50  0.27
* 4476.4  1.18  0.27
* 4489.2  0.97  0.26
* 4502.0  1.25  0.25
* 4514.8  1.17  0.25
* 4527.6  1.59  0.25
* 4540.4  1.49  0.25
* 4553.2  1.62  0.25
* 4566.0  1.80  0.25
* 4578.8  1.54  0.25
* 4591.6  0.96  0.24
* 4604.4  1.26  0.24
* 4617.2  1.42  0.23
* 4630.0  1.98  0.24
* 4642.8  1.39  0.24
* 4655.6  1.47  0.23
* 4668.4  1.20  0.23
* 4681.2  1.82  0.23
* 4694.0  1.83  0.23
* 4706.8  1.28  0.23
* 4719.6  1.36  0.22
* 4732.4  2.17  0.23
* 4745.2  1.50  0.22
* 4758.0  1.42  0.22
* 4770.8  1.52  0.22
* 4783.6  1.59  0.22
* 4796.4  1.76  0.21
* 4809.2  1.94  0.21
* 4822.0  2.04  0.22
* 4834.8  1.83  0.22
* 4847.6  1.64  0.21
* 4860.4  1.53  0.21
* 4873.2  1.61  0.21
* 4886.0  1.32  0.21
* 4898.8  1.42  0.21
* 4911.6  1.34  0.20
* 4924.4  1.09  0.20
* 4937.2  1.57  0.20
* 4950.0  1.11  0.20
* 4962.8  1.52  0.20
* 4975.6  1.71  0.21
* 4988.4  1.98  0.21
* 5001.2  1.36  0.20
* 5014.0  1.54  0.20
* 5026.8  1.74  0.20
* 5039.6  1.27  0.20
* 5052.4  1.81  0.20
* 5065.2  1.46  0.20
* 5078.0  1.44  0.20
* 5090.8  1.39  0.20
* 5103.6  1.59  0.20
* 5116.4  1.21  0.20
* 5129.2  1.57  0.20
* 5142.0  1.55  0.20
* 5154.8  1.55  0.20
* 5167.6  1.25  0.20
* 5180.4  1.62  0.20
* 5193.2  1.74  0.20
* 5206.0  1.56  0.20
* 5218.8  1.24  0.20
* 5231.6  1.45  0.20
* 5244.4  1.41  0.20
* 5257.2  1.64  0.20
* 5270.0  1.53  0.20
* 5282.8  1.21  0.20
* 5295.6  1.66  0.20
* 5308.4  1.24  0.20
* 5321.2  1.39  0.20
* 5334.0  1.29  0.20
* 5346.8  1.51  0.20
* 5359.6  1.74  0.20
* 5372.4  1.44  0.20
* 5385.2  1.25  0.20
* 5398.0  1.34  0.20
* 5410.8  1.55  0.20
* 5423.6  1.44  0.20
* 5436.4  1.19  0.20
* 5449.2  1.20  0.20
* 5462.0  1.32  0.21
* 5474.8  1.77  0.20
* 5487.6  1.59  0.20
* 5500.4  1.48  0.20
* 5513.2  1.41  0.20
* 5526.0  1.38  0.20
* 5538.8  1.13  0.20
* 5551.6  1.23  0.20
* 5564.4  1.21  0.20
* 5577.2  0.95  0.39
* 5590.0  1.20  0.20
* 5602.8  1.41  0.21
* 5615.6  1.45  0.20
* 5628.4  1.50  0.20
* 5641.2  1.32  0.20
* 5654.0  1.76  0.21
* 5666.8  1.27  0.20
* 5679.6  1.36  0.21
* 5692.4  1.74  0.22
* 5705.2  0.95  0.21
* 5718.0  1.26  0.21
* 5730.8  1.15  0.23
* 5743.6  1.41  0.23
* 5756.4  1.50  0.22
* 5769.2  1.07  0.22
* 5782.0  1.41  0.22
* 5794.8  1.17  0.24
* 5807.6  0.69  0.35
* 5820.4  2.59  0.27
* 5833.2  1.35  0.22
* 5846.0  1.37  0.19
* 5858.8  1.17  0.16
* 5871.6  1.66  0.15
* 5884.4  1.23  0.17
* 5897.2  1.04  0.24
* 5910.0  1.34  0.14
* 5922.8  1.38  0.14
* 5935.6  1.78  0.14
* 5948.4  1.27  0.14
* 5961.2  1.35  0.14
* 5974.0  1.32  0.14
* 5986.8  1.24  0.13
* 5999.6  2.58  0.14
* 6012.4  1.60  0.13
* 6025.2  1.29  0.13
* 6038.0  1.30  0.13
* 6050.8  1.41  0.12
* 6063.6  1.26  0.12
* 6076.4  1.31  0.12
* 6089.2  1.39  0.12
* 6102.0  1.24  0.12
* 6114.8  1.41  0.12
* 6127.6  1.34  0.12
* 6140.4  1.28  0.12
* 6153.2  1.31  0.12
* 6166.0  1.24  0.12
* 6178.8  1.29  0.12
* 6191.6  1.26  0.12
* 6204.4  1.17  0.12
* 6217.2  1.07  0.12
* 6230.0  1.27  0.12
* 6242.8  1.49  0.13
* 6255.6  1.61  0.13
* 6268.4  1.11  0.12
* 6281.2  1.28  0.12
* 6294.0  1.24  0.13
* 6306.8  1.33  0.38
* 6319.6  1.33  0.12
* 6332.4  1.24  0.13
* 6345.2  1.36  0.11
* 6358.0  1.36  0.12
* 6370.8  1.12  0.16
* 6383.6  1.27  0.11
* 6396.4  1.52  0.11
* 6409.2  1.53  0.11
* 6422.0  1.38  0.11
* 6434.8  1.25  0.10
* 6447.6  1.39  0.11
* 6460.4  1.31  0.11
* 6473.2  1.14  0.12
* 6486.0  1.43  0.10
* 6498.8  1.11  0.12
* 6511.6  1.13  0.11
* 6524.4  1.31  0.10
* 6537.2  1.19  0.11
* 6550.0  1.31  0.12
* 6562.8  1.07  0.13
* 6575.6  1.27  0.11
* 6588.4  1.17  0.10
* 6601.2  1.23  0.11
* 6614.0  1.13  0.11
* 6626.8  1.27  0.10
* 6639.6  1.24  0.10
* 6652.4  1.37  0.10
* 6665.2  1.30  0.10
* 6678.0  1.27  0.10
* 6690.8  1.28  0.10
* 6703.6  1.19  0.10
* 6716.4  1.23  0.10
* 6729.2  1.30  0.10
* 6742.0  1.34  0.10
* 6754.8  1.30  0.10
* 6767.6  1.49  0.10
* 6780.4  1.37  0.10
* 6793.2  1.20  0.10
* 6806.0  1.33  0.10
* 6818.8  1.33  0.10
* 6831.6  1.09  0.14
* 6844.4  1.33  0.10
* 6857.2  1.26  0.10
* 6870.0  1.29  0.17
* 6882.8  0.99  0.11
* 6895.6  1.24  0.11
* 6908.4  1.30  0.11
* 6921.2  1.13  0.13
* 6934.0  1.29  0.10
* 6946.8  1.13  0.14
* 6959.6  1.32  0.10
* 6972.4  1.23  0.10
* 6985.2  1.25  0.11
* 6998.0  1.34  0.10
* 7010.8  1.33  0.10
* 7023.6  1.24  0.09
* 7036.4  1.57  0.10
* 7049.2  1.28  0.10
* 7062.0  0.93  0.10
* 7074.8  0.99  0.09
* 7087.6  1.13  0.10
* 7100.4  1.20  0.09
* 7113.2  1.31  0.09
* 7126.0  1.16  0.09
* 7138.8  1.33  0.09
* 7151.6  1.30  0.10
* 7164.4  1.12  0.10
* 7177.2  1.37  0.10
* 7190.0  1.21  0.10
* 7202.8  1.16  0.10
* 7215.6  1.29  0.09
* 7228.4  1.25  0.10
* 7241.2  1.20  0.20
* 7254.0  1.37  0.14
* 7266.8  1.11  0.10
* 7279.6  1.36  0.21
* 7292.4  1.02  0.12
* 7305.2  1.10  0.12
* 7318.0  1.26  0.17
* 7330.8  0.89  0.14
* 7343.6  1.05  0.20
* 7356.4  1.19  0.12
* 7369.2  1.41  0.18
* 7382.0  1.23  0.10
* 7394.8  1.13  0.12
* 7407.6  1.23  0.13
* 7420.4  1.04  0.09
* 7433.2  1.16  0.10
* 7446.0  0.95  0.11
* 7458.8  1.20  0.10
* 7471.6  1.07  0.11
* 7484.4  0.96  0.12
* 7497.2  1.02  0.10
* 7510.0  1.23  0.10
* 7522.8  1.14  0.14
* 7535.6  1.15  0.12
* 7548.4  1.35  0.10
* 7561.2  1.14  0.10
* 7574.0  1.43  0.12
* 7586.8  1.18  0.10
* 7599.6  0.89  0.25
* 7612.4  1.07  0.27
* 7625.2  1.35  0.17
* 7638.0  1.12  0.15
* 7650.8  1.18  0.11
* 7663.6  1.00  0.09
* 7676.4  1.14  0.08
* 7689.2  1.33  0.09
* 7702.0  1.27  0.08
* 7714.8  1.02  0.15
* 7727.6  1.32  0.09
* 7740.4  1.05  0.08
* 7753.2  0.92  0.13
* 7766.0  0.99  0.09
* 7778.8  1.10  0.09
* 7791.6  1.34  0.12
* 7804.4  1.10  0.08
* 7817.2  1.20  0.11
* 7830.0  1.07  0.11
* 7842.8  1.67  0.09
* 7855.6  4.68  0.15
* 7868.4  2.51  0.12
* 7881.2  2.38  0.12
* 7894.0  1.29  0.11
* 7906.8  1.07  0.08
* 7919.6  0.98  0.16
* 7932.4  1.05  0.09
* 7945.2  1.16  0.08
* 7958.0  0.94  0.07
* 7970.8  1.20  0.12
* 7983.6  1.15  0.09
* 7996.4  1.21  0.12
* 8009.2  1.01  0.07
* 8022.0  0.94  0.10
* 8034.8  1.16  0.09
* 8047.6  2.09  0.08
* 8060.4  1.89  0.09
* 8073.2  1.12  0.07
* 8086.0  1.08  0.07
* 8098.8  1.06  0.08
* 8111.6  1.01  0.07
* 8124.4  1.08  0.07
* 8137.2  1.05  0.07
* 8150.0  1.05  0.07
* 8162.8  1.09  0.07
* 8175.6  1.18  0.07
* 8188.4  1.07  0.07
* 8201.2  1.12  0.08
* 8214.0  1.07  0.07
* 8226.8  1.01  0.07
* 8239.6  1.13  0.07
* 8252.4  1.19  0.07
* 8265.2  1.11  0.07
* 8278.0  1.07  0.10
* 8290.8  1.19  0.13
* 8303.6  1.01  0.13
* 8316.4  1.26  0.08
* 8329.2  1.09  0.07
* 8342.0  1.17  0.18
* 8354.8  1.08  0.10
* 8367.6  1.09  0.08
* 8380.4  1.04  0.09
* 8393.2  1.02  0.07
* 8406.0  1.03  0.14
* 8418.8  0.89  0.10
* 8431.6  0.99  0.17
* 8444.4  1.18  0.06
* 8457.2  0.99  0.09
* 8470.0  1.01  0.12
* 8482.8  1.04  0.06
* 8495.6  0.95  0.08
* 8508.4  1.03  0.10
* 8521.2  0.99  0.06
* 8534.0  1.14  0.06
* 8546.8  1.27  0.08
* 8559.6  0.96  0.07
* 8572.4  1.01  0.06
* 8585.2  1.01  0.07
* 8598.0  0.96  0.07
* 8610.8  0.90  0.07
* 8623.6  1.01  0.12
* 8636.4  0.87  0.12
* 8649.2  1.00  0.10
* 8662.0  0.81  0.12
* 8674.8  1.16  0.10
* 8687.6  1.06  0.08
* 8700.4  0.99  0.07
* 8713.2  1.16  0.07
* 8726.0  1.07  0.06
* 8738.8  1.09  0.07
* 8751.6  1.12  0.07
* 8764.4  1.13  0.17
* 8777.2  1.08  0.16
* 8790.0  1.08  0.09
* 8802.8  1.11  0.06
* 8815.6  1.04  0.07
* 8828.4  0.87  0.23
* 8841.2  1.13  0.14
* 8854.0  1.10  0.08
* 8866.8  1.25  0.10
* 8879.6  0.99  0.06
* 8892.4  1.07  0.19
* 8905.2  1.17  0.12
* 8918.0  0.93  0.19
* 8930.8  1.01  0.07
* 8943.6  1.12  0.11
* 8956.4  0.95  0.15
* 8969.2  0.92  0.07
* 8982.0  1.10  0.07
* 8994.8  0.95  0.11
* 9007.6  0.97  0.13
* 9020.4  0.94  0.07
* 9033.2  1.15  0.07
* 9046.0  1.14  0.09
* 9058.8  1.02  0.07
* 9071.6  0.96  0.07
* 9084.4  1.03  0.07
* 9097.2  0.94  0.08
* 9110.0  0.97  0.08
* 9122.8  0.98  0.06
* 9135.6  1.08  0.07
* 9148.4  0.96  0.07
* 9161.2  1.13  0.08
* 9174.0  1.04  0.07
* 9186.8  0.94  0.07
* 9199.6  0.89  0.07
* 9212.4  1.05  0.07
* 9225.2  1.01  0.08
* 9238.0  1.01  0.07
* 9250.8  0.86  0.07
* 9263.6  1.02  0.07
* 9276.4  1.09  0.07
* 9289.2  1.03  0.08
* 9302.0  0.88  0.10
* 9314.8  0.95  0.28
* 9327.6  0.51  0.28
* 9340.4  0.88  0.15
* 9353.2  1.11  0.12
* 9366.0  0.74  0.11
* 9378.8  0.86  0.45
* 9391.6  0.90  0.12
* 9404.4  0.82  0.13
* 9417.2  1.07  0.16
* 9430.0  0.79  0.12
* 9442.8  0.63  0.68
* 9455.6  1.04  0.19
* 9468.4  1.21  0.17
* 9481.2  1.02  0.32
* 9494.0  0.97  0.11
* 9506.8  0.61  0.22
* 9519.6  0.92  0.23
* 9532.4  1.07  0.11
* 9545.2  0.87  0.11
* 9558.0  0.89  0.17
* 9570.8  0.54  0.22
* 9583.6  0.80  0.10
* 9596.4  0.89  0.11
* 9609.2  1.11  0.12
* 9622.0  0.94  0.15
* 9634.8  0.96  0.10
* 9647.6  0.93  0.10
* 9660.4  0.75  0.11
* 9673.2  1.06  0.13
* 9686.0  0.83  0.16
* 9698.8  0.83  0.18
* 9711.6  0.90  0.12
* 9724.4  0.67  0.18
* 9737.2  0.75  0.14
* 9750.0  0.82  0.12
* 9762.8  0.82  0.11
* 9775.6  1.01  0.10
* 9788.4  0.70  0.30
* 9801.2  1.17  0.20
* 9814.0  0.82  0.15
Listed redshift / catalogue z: 0.20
